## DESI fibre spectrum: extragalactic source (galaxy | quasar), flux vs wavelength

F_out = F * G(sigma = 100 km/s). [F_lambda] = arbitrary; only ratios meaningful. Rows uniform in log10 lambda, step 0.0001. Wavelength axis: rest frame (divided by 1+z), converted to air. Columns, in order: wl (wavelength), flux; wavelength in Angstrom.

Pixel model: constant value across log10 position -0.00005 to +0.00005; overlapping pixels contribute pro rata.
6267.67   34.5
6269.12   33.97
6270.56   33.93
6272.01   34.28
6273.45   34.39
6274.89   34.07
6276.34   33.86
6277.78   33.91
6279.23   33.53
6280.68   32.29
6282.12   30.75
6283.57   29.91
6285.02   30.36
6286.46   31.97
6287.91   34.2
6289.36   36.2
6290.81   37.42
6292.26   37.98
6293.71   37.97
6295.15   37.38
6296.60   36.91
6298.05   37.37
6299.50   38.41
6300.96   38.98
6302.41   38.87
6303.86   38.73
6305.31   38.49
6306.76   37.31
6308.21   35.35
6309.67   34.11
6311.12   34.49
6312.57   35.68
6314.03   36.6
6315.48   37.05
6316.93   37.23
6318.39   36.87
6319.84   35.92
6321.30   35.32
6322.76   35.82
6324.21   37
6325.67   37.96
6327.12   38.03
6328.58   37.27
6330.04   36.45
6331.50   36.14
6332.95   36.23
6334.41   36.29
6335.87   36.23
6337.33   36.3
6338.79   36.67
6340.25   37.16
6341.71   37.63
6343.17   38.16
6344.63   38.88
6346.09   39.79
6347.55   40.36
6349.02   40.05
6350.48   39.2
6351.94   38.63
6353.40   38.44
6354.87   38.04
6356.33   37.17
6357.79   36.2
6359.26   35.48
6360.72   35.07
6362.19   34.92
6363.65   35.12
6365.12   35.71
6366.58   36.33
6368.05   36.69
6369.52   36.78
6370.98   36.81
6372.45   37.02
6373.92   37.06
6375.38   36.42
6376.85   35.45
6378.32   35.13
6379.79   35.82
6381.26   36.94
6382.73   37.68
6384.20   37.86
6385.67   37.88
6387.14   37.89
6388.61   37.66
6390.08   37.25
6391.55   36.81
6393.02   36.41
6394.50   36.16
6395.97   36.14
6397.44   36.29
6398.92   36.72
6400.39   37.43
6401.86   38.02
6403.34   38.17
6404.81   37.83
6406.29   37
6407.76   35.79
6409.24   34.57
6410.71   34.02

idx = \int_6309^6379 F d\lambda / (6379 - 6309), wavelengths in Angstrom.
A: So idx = 36.8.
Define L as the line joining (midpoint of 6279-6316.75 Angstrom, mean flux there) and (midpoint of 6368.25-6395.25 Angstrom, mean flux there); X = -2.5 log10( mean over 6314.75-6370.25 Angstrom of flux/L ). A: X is -0.02 mag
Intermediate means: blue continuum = 35.8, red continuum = 36.8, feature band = 37.1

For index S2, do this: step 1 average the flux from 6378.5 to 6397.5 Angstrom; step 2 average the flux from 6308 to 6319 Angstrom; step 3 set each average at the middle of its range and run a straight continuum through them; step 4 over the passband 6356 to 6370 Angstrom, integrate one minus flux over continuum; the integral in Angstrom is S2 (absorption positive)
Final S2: 0.3 Angstrom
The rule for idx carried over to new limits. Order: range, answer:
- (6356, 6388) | 36.4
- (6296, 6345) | 36.9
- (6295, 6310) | 37.5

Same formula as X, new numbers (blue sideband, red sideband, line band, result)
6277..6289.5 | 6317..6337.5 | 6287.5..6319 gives -0.08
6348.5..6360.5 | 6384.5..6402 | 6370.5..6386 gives 0.02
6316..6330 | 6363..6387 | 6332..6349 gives -0.03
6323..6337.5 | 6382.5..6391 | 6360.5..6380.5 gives 0.04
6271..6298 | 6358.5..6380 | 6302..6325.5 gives -0.05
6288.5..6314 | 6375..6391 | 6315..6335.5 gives 0.01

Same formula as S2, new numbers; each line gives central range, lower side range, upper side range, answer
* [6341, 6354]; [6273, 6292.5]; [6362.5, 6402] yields -1.3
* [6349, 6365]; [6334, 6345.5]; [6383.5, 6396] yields 0.1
